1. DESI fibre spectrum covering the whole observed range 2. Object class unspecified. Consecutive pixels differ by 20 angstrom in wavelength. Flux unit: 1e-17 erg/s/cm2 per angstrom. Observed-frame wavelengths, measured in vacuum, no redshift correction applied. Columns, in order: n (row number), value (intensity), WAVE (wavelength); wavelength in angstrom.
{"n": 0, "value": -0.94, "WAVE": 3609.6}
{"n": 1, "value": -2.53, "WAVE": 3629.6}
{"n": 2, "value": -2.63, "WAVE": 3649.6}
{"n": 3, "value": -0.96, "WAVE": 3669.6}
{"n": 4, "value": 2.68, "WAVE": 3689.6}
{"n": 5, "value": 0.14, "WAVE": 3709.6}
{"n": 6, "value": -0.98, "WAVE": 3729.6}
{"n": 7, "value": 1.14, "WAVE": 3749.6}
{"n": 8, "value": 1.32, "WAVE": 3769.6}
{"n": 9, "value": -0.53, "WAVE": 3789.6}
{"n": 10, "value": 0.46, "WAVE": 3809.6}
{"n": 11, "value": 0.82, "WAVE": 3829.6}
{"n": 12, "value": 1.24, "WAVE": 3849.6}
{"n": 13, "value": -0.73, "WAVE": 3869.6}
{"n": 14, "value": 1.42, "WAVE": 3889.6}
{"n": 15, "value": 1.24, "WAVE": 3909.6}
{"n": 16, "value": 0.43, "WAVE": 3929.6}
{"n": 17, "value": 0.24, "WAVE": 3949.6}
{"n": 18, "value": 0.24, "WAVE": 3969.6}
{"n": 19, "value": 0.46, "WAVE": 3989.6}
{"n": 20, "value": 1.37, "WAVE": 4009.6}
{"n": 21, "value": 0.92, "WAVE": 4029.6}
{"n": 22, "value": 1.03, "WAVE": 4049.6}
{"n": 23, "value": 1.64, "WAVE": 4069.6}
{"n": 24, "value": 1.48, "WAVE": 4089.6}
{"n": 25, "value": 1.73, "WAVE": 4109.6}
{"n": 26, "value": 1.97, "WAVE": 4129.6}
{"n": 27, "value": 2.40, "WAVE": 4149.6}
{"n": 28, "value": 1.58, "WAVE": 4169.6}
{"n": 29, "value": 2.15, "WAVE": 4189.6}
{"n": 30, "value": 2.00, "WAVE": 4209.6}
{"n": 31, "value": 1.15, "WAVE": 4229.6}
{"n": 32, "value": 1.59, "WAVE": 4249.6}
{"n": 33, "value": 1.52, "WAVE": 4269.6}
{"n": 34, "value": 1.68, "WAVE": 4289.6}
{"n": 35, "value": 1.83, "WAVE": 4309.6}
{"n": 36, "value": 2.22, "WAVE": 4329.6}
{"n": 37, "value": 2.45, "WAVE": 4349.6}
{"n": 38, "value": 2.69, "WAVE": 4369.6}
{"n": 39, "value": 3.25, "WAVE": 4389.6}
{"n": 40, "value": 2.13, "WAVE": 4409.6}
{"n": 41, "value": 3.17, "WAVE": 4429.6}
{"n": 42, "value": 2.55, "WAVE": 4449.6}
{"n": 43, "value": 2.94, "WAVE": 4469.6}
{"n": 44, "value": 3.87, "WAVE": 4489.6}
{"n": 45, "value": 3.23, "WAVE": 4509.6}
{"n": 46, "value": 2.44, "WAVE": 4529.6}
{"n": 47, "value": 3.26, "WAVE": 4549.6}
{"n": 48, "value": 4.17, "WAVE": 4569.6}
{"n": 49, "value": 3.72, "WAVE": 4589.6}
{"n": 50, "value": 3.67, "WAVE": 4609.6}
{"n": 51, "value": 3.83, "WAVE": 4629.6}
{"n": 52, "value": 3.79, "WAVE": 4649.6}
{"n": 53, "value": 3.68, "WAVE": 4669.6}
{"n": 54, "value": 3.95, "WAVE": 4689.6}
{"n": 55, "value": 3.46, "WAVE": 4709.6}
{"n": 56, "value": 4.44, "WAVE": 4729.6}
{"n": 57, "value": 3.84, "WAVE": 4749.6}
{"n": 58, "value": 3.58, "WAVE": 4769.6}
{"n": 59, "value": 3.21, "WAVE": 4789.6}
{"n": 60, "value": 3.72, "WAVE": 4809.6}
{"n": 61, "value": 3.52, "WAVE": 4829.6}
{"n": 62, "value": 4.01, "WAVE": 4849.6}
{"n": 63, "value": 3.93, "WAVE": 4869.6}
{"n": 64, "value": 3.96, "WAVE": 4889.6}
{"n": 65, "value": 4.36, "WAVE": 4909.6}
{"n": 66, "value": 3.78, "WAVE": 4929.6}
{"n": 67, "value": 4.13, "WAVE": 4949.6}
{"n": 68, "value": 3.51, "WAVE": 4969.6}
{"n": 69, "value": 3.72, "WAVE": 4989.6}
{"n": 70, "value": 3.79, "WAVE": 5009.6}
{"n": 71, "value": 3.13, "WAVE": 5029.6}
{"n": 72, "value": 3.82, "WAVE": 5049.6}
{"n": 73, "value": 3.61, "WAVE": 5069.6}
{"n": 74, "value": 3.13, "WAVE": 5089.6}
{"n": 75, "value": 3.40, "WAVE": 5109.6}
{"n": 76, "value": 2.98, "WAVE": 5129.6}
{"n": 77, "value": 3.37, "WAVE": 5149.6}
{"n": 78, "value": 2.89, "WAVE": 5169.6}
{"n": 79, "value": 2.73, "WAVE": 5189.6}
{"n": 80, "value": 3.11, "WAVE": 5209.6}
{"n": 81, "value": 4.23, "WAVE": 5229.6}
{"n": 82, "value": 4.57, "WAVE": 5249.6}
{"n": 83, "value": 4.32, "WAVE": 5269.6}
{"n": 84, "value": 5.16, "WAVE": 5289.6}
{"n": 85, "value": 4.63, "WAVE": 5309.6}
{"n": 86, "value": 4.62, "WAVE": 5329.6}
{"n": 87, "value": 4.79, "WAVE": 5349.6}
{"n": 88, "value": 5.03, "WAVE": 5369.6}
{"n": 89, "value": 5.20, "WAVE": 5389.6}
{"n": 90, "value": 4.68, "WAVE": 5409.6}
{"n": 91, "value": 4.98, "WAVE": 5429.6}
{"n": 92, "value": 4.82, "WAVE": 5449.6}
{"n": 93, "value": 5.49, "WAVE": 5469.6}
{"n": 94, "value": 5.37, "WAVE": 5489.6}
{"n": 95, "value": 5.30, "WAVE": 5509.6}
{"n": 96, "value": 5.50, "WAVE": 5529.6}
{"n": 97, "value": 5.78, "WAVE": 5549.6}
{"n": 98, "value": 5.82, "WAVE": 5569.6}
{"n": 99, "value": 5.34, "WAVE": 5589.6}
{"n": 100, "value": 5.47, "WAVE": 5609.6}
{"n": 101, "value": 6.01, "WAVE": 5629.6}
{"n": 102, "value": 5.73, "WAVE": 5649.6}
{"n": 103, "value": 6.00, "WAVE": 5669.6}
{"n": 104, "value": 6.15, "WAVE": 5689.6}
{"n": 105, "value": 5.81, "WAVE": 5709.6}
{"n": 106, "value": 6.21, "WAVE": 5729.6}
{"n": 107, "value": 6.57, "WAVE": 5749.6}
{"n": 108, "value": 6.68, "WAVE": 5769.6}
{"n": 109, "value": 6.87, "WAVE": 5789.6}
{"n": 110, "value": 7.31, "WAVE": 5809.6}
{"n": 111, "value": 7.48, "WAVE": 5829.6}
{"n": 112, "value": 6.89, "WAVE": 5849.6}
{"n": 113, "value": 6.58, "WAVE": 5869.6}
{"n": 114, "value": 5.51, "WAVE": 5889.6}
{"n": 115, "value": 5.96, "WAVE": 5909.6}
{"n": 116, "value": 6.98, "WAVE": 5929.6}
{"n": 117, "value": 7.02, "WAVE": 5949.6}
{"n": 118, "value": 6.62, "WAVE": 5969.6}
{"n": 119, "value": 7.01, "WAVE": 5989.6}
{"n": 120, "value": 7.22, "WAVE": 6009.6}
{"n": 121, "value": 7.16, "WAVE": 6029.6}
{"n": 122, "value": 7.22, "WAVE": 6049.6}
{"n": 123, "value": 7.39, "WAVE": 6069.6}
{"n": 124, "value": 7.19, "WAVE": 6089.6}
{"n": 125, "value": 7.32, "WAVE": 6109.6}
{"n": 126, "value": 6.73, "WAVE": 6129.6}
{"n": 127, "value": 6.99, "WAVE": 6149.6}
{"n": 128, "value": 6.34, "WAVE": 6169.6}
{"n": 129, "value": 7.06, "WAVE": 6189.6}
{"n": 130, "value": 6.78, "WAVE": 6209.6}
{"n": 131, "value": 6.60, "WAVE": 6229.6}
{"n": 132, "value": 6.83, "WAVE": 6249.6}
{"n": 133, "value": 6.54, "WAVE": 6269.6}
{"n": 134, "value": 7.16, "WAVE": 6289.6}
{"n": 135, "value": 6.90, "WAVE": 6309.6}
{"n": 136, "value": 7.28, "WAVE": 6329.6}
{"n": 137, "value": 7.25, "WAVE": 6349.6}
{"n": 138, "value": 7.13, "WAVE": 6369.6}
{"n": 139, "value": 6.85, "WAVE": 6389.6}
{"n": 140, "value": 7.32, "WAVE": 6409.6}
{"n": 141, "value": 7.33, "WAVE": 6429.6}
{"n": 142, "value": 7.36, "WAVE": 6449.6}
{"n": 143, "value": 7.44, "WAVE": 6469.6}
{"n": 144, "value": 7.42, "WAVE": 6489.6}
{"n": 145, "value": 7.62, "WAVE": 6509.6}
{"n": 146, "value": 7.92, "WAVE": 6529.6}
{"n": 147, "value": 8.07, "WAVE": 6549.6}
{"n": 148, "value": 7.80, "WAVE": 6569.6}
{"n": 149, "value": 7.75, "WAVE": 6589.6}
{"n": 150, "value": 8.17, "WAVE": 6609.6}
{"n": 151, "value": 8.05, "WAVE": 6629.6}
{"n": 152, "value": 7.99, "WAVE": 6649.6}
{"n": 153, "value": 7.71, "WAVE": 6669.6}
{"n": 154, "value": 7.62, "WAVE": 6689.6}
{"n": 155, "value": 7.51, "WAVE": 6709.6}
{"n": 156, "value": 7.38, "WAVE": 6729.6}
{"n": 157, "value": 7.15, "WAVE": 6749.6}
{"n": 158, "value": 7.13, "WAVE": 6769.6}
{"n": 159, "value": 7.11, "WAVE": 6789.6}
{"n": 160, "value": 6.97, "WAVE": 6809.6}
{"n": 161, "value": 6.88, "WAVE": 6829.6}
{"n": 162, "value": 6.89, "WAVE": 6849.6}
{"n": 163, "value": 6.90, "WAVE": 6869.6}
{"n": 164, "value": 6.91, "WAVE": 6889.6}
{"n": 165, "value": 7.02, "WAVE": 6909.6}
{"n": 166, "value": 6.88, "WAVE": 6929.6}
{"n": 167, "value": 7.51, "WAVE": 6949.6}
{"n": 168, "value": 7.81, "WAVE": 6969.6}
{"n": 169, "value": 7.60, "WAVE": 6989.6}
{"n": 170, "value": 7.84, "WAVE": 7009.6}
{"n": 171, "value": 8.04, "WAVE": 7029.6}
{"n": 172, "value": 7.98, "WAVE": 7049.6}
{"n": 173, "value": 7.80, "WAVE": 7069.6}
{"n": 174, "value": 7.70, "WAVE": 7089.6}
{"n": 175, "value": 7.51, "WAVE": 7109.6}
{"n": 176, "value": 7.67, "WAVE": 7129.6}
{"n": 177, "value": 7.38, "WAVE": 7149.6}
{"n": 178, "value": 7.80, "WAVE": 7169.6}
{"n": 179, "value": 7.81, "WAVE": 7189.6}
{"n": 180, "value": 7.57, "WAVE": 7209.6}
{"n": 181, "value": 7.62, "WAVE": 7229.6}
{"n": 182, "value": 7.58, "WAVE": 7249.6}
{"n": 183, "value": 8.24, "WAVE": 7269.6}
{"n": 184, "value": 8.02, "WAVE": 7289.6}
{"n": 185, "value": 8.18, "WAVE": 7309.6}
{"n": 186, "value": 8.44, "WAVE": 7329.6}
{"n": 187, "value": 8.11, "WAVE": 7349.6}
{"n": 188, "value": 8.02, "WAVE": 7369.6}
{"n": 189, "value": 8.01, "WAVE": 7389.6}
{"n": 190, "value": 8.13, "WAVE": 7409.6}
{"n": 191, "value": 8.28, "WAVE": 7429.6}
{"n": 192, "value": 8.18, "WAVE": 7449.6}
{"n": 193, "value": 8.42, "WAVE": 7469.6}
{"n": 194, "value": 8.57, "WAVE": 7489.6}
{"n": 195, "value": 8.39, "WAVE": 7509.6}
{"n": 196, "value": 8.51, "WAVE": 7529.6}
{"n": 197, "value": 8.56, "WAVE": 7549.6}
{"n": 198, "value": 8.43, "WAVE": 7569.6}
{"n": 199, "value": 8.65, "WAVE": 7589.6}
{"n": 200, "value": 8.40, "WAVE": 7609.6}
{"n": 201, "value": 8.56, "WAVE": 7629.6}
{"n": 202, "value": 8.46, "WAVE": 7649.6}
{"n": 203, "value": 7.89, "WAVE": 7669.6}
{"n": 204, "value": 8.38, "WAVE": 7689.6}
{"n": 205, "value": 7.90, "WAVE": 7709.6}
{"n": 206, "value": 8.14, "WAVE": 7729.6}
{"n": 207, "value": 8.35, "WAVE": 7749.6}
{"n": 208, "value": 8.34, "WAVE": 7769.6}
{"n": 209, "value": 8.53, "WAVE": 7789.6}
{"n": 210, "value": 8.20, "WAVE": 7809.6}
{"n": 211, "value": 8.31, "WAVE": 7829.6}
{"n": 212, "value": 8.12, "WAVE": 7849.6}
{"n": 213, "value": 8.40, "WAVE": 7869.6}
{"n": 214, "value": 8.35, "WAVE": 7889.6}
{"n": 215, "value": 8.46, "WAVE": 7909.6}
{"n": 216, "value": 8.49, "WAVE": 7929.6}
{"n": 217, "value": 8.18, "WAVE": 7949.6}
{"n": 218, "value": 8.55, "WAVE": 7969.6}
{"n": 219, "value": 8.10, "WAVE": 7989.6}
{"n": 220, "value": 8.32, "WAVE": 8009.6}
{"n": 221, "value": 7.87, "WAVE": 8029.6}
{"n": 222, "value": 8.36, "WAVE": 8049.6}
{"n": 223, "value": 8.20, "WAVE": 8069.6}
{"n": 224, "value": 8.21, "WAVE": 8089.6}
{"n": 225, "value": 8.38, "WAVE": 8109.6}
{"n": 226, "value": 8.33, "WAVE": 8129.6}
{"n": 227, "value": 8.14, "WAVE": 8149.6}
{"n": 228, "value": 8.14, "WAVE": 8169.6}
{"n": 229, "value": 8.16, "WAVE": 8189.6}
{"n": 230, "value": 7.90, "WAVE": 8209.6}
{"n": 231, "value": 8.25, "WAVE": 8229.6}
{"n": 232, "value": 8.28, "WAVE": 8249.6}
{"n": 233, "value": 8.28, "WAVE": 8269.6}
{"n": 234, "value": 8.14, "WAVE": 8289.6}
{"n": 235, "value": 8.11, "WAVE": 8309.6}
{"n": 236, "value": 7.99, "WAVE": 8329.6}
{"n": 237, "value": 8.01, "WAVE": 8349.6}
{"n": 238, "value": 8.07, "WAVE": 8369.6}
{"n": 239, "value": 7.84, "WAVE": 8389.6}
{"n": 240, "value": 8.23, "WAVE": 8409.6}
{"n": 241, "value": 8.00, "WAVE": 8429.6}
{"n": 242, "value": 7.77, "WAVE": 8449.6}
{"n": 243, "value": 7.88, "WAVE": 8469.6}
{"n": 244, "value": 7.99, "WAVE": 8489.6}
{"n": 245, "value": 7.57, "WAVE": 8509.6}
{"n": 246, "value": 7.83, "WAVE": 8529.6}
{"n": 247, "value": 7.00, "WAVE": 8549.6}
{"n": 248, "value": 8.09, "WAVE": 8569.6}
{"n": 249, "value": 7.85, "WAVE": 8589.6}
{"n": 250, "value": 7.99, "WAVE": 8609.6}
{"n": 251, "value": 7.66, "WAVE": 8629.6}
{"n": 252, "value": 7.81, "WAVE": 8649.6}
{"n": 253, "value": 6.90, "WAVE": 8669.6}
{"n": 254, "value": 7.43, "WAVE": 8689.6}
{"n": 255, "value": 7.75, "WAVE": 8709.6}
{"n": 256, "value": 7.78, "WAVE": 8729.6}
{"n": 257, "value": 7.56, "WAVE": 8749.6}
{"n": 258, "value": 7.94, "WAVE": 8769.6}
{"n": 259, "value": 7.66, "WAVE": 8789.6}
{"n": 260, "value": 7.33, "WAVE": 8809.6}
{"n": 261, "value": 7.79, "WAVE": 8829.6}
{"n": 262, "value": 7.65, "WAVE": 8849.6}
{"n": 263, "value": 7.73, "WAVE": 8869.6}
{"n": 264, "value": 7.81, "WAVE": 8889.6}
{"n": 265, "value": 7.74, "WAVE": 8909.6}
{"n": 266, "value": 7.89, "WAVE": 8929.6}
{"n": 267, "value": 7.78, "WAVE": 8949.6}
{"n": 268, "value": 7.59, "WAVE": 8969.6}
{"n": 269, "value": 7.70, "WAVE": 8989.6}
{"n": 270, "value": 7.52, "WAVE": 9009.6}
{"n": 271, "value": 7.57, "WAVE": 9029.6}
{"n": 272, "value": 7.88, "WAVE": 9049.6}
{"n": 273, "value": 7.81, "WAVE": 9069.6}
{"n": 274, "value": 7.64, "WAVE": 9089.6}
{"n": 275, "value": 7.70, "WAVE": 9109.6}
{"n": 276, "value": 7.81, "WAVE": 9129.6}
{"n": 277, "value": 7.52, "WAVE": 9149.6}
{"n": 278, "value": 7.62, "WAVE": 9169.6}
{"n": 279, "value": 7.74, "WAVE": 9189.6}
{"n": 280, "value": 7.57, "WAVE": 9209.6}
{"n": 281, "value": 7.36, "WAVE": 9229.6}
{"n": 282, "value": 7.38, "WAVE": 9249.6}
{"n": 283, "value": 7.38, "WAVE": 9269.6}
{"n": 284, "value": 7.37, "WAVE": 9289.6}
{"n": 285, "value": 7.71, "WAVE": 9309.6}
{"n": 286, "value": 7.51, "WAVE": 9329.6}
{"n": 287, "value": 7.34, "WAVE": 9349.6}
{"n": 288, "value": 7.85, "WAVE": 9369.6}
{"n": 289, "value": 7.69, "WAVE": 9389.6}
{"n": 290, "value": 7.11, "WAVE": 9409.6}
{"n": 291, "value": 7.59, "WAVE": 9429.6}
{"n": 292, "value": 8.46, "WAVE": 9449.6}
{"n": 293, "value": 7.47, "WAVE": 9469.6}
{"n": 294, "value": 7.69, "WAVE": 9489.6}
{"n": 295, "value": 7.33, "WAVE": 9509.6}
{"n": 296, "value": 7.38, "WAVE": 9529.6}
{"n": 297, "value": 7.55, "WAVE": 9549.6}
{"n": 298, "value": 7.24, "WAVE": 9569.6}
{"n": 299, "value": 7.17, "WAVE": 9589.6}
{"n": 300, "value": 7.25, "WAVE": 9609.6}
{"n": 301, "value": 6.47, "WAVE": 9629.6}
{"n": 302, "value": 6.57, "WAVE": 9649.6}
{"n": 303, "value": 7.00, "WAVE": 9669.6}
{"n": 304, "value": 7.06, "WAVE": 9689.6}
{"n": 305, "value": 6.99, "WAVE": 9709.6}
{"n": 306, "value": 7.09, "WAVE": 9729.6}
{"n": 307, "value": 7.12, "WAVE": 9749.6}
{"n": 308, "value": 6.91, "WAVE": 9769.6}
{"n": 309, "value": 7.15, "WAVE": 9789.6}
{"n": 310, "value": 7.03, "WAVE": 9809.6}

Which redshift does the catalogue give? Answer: 0.000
